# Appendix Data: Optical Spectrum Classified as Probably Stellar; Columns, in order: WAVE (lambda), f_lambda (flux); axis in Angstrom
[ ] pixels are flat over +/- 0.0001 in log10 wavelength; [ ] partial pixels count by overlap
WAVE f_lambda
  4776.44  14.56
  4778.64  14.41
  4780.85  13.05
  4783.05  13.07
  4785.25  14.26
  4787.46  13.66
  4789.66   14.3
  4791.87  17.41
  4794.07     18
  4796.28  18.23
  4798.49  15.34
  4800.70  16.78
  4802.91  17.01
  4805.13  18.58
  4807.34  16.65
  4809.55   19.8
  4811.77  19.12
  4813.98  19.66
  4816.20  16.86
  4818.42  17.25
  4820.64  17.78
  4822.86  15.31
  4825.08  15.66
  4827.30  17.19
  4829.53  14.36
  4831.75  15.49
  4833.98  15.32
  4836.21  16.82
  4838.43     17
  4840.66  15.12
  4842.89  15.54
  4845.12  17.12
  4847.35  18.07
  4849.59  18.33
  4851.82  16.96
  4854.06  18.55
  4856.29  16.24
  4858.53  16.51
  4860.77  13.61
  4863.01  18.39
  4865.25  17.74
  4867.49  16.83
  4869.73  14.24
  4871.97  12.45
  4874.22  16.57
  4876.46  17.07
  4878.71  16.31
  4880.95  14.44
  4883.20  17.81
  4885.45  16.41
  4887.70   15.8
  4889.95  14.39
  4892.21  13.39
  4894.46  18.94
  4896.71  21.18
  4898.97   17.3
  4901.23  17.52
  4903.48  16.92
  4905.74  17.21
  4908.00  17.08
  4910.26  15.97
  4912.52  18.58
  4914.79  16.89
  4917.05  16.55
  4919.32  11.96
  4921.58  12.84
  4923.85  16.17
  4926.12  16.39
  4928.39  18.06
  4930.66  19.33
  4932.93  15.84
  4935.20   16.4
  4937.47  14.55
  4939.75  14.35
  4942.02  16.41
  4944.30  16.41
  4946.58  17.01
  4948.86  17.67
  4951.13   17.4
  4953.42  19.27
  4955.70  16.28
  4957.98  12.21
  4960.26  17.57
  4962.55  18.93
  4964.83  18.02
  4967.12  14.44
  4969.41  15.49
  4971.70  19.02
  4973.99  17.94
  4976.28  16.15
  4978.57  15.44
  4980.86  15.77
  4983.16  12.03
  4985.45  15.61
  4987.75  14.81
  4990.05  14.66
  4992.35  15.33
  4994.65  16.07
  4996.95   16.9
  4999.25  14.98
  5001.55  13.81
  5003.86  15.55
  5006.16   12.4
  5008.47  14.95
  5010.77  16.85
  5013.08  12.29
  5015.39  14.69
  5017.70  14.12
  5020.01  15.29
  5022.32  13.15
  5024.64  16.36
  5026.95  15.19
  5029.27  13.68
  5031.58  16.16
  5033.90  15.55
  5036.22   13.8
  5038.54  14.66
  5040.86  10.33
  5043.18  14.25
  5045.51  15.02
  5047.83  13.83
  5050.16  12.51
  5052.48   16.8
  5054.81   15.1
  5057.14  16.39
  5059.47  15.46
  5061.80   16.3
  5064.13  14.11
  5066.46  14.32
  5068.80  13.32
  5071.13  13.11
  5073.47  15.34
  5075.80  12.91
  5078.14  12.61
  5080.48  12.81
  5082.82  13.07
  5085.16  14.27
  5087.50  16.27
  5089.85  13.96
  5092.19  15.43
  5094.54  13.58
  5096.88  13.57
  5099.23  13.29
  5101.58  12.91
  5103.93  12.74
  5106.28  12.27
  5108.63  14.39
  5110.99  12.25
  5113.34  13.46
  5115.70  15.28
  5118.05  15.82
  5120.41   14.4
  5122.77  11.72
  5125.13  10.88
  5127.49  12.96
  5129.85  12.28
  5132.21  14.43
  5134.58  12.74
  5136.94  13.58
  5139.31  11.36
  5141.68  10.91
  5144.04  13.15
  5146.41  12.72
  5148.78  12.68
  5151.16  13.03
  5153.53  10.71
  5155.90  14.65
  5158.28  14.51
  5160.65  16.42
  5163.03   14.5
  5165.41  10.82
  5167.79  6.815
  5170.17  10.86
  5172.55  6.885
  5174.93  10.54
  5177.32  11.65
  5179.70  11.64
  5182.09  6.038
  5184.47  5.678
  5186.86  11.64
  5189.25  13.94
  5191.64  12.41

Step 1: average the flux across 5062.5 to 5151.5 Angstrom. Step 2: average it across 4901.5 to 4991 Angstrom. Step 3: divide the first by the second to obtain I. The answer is 0.8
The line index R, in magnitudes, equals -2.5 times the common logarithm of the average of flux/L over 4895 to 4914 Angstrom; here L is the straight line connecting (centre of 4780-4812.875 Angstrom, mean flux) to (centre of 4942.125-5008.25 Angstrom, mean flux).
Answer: -0.10 mag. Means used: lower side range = 16.4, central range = 17.7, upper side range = 16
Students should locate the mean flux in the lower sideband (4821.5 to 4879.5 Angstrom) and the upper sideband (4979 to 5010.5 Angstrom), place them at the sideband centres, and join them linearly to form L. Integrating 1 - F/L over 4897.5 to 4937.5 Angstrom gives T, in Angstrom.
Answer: -2.2 Angstrom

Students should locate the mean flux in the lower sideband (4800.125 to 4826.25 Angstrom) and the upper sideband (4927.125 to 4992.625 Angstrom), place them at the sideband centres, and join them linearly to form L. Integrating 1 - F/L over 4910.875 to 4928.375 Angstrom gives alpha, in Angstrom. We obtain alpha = 0.90 Angstrom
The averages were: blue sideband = 17.6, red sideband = 16.3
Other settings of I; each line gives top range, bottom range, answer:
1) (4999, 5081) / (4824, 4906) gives 0.88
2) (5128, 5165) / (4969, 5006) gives 0.85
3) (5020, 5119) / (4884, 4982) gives 0.86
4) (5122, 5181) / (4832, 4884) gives 0.74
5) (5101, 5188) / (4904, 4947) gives 0.75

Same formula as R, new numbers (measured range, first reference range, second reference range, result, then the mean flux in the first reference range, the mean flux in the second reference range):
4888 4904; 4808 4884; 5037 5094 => -0.06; 16.6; 14.2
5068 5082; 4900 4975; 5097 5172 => 0.05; 16.6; 12.8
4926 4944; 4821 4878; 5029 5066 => -0.06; 16.3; 14.6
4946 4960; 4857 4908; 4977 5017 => -0.08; 16.4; 14.8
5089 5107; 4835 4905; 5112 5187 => -0.05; 16.6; 12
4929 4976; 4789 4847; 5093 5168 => -0.10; 16.9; 13.1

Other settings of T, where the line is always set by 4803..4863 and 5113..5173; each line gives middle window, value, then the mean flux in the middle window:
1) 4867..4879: 0.7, 15.5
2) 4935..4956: -1.7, 16.6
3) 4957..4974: -1.8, 16.7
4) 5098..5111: 0.1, 13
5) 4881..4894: 0.4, 15.6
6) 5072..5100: -1.0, 13.9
